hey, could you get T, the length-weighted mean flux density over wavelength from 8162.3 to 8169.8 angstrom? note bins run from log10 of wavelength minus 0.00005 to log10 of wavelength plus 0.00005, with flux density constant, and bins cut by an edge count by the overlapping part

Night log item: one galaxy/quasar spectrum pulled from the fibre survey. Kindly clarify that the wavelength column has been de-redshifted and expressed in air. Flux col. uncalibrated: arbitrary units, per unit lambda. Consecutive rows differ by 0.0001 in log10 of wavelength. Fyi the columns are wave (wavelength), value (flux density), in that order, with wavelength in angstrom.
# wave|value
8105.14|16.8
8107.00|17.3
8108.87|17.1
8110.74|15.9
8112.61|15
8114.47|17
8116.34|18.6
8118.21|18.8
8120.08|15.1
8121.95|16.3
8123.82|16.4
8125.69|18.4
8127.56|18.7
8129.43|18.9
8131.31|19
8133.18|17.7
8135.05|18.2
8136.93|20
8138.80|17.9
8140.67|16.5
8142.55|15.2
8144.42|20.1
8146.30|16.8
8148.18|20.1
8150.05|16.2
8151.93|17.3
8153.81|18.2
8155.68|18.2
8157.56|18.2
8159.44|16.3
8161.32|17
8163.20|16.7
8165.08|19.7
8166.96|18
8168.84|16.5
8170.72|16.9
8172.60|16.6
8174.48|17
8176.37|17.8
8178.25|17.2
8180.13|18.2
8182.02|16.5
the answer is 17.7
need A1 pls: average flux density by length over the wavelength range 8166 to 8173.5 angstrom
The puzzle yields 17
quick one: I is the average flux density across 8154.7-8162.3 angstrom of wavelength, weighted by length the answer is 17.4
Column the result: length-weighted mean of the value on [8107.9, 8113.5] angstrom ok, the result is 16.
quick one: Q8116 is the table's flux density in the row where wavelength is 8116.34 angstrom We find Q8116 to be 18.6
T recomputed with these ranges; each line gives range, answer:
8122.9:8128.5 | 17.9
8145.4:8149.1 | 18.4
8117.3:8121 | 16.9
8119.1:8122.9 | 15.7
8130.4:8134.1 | 18.4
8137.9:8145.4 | 17.4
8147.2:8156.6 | 18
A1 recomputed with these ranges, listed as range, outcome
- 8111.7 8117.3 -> 16.9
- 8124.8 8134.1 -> 18.5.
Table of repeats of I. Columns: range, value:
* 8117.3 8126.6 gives 17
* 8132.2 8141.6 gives 18.1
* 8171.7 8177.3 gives 17.1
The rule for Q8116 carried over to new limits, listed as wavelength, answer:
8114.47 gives 17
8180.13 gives 18.2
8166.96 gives 18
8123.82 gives 16.4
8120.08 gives 15.1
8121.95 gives 16.3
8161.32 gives 17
